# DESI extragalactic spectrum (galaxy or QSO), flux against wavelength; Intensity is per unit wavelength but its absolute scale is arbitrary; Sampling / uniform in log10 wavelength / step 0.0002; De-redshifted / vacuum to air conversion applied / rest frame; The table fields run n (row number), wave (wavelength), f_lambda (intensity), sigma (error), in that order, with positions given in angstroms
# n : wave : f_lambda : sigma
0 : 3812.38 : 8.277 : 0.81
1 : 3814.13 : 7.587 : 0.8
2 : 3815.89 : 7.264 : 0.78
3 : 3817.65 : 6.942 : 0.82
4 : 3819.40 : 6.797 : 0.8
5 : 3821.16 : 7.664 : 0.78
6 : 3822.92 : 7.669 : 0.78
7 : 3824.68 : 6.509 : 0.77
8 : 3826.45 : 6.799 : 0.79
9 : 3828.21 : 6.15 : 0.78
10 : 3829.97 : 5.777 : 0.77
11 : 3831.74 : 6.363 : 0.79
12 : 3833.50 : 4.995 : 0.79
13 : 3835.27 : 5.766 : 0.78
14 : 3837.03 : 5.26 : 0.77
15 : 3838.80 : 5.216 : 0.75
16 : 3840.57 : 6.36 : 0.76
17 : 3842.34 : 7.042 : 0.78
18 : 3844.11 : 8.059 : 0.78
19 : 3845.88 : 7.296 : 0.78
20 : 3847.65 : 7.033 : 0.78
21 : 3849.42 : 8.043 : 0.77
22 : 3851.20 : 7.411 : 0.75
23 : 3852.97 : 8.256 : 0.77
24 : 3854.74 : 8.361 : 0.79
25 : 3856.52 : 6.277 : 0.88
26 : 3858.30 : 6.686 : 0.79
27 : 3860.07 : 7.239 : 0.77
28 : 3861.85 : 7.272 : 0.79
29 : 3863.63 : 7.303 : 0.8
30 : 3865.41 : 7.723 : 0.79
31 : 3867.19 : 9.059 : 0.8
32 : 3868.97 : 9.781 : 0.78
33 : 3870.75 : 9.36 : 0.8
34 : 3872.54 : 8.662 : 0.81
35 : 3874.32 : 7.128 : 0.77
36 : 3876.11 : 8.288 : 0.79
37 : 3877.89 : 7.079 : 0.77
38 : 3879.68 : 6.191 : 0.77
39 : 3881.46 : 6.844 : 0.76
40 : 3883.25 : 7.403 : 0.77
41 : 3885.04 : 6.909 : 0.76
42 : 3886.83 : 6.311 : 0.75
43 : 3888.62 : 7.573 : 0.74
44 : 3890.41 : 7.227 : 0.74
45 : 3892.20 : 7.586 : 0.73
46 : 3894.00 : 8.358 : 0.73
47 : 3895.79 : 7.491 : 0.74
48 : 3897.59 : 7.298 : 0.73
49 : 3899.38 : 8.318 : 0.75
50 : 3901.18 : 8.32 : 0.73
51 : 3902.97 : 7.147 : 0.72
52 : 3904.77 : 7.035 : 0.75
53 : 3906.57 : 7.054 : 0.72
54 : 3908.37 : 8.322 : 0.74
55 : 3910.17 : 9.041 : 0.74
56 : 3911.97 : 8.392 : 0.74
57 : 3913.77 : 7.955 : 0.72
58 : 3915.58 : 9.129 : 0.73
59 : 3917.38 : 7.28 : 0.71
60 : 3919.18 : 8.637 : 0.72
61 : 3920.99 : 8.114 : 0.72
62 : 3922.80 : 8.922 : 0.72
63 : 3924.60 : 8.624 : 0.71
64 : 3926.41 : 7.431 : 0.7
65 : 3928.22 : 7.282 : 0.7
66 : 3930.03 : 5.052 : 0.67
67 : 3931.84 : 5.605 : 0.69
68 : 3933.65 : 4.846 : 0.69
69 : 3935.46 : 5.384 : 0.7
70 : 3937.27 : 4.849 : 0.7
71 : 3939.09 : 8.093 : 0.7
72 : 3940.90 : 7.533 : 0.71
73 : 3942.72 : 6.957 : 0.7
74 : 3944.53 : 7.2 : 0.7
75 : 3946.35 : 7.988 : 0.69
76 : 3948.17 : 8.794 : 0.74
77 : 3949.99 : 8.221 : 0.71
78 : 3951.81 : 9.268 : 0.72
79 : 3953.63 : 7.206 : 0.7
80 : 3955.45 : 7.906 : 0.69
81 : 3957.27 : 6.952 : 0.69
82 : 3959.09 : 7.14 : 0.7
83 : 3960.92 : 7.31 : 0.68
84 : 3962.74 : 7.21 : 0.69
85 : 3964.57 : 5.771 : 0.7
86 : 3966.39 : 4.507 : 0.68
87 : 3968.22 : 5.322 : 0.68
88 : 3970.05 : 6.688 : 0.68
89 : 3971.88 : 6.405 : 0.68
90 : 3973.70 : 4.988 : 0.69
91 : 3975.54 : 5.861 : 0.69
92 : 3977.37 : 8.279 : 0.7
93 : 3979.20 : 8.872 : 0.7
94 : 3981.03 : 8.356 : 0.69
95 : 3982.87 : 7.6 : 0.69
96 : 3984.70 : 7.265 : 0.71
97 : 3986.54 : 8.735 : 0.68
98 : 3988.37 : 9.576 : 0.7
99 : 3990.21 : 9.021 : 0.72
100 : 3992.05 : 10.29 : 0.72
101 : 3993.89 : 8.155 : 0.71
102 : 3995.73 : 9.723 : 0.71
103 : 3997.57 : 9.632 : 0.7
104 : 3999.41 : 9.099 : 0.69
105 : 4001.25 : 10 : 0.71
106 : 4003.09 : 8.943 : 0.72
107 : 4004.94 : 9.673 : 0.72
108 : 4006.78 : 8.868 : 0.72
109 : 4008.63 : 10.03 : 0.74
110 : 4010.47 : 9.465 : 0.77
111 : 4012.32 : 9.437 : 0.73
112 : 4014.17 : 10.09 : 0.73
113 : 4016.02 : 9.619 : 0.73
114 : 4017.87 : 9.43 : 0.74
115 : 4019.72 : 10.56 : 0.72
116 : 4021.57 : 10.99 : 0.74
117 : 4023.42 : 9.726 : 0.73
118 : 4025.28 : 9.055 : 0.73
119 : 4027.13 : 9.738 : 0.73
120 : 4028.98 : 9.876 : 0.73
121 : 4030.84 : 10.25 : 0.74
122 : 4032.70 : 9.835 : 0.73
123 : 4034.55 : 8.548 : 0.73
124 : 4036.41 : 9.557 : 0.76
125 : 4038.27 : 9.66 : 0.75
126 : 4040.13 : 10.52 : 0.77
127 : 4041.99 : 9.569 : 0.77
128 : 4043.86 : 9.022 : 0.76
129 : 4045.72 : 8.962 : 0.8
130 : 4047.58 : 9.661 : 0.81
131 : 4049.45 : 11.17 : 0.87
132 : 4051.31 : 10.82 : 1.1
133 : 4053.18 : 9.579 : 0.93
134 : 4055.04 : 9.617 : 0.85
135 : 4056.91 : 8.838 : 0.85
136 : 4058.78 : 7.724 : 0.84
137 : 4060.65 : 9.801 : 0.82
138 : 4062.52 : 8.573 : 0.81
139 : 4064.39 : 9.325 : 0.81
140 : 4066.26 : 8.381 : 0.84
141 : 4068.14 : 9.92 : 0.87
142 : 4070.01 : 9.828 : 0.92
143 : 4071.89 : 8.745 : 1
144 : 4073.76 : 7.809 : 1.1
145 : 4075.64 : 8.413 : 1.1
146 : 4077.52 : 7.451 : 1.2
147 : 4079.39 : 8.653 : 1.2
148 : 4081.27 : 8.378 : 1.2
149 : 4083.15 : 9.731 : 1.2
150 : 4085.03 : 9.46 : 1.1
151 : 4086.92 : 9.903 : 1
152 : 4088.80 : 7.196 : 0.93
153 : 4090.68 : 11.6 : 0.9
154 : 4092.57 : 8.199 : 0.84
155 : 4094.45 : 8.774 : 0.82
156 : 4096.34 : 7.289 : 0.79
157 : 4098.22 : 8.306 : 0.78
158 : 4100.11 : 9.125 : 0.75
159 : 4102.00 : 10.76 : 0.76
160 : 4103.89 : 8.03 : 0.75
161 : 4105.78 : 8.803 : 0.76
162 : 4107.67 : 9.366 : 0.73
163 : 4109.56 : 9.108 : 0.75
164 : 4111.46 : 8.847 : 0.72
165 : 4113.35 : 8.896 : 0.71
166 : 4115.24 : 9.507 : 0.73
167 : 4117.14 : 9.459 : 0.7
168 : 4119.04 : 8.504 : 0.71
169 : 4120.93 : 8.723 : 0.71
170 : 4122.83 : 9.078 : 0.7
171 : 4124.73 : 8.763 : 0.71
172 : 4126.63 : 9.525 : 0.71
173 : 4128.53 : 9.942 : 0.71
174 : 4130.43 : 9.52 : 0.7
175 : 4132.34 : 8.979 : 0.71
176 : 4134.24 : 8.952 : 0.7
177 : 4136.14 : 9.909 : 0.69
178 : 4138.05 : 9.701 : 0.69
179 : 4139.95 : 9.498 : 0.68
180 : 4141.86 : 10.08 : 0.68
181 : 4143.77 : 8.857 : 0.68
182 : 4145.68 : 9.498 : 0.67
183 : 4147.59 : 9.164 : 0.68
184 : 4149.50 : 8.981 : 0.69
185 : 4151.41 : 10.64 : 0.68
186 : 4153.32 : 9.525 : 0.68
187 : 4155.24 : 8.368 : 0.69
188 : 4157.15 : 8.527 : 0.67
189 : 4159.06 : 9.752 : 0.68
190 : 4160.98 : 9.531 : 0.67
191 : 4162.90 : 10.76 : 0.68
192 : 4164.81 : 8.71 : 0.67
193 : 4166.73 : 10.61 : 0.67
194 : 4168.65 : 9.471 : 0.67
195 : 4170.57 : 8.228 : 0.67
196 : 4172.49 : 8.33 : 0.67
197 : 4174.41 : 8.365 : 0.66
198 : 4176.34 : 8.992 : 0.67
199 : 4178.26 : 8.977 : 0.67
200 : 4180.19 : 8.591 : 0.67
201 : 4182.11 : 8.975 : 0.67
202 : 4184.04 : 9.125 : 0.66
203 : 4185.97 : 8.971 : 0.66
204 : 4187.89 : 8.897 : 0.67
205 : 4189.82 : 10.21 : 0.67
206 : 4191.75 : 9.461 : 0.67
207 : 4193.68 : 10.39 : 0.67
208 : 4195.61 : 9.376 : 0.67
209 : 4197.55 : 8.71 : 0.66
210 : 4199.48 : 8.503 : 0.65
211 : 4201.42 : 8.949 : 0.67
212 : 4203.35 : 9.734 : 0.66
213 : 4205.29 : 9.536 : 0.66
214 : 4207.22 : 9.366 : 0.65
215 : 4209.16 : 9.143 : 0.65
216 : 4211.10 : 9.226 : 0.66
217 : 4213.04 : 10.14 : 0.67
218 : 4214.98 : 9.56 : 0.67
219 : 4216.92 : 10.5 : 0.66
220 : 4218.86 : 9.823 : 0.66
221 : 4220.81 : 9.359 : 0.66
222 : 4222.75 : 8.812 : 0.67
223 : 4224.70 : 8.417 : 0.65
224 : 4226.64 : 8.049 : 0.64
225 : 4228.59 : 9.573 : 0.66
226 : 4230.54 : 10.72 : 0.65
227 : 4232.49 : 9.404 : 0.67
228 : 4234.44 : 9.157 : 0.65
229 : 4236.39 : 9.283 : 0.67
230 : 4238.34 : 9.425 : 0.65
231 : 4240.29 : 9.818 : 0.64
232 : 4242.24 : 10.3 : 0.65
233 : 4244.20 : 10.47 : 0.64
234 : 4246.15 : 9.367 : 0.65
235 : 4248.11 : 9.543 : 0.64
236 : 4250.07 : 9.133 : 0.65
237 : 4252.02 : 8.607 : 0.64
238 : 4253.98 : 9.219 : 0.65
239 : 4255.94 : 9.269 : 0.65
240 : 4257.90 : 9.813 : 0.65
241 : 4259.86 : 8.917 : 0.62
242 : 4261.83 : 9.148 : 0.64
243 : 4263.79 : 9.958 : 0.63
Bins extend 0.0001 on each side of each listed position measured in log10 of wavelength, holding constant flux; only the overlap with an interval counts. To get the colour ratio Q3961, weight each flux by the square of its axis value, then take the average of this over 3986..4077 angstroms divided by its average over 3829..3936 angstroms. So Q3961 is 1.4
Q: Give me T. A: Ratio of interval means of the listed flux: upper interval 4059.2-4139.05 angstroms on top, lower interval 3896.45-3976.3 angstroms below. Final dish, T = 1.3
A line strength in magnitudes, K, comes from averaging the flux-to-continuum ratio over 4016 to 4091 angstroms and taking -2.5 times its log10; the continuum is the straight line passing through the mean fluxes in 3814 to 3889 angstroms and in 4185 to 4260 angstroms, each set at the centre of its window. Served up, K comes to -0.12 mag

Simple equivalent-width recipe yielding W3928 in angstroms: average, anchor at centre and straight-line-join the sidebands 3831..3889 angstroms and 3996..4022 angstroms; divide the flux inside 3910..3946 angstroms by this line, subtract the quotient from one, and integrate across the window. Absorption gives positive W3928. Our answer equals 4.5 angstroms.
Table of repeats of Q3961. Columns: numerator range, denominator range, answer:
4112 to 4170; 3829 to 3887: 1.50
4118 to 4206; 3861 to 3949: 1.39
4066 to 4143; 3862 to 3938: 1.33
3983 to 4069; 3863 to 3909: 1.32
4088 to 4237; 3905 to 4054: 1.21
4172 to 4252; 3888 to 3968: 1.45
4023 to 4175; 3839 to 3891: 1.39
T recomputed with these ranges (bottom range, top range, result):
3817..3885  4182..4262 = 1.31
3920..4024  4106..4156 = 1.16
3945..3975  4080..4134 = 1.30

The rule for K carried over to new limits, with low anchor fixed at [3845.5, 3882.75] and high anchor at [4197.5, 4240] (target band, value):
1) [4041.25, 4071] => -0.100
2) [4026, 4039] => -0.139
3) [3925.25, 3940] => 0.293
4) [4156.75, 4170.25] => -0.059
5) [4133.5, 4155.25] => -0.056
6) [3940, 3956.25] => 0.025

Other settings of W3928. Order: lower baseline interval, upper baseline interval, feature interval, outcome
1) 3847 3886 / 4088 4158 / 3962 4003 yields 2.5 angstroms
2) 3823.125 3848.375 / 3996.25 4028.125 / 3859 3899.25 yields -2.7 angstroms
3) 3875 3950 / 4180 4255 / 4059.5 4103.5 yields -2.1 angstroms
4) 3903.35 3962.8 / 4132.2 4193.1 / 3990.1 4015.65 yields -4.6 angstroms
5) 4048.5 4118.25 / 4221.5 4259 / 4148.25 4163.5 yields -0.4 angstroms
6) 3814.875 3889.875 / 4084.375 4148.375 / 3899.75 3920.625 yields -1.2 angstroms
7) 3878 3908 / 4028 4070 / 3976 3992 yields 0.2 angstroms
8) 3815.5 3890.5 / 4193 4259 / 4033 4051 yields -3.0 angstroms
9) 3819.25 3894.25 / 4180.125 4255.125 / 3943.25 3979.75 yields 3.5 angstroms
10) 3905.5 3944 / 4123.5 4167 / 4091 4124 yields 0.6 angstroms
